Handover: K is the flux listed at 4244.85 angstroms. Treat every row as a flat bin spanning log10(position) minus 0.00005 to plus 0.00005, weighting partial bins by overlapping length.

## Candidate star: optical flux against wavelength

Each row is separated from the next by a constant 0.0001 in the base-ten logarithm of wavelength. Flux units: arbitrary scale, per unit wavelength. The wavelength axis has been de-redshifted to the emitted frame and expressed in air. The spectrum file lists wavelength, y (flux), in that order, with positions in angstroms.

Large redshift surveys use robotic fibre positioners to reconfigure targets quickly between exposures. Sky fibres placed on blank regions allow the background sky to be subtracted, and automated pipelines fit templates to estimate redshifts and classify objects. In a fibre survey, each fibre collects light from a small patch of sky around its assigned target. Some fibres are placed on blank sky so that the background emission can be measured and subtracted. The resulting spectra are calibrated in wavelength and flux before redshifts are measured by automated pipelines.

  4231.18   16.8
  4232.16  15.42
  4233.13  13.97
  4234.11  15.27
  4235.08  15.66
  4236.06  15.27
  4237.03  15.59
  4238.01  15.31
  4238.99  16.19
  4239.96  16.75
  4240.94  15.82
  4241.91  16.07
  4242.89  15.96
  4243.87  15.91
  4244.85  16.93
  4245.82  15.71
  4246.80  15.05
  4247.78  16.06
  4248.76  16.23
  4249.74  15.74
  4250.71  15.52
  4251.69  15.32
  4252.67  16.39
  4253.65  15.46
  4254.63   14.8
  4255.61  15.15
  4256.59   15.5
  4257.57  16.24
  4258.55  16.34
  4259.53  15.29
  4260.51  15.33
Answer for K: 16.93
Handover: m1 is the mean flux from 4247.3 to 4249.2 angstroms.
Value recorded 16.1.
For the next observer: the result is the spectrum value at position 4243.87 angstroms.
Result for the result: 15.91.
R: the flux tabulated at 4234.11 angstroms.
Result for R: 15.27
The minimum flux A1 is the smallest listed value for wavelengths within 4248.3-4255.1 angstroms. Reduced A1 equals 14.8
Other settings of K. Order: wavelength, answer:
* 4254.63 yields 14.8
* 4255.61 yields 15.15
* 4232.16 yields 15.42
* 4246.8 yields 15.05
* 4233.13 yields 13.97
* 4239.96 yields 16.75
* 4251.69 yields 15.32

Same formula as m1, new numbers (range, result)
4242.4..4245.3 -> 16.2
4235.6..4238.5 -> 15.4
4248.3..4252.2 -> 15.7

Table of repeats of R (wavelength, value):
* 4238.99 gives 16.19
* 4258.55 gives 16.34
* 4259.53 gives 15.29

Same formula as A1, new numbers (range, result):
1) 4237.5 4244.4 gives 15.31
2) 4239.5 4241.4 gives 15.82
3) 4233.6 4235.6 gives 15.27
